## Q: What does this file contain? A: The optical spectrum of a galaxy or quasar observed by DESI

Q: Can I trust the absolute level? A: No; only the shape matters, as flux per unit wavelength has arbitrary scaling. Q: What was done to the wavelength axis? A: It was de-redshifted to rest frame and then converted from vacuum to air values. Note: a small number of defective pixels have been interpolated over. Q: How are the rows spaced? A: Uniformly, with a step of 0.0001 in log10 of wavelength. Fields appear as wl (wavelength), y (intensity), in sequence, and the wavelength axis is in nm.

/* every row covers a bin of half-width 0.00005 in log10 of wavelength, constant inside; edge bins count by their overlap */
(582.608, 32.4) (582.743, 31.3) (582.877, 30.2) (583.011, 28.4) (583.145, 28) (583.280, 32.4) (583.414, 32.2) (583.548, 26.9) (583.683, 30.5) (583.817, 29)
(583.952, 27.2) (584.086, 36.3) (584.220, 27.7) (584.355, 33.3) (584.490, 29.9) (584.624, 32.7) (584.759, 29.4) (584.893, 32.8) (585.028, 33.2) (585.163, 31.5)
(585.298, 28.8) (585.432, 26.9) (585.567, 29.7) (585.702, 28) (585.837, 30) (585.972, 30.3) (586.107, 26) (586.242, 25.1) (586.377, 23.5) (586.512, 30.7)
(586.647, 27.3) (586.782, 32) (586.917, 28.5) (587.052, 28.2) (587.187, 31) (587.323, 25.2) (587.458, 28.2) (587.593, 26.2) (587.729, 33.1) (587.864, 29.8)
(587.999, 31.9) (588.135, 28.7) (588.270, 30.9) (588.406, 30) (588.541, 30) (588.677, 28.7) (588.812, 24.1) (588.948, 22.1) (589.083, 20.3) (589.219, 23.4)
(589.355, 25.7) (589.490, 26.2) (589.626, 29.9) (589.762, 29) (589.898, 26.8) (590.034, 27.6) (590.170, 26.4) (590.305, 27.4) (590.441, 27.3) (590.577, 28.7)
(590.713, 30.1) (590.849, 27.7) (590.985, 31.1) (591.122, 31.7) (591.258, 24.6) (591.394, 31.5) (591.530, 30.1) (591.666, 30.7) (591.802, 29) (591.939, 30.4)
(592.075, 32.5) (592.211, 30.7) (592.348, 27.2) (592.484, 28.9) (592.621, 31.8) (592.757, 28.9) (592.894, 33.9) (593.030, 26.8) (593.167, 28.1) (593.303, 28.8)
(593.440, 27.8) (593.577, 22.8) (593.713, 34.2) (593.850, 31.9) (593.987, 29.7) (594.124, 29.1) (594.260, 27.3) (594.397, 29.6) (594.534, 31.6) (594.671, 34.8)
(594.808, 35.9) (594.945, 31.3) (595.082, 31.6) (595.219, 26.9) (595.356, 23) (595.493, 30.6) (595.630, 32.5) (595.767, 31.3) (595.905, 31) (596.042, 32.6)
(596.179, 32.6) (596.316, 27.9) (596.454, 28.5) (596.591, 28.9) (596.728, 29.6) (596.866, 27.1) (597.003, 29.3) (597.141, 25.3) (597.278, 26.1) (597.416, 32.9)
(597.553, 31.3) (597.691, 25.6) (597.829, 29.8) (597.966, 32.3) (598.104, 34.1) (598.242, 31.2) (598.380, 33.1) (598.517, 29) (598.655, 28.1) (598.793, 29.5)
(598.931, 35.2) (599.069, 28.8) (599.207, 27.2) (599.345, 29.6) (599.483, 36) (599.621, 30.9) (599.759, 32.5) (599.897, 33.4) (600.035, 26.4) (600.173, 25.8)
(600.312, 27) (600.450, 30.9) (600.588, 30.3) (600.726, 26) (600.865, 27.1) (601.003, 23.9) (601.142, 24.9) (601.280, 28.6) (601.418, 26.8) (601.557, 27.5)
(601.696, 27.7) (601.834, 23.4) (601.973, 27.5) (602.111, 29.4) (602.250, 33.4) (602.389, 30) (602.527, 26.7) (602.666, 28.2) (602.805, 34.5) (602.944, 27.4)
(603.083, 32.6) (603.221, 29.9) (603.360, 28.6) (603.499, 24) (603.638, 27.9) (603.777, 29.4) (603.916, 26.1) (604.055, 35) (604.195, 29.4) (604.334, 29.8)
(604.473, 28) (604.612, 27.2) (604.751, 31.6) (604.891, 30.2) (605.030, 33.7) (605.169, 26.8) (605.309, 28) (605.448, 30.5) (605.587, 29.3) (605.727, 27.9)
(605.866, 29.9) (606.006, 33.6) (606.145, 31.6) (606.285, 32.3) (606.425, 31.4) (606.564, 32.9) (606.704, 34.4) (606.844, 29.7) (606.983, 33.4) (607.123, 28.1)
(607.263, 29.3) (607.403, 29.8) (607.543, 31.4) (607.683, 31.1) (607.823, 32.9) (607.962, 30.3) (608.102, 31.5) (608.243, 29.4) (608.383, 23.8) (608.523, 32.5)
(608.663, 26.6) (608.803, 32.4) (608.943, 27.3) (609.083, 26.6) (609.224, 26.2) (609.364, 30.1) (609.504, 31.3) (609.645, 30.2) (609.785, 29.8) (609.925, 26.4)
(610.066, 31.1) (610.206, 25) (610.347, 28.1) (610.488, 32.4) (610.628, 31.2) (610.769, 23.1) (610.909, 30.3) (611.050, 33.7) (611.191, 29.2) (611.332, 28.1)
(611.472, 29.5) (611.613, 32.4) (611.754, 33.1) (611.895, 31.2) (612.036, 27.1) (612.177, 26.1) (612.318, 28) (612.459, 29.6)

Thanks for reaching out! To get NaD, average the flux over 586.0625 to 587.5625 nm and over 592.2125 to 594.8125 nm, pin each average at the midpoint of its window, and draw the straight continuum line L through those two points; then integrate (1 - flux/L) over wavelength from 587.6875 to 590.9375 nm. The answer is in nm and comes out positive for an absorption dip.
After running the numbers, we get 0.093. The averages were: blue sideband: 27.8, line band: 27.7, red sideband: 29.8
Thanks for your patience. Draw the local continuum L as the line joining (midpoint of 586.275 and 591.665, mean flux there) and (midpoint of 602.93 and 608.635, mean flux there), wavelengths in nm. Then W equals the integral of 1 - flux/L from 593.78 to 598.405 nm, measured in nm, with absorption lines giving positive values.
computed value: -0.20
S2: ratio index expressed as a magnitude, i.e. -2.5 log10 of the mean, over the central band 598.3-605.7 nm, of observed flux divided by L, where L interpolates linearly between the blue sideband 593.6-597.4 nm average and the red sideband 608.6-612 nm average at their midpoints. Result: 0.02 mag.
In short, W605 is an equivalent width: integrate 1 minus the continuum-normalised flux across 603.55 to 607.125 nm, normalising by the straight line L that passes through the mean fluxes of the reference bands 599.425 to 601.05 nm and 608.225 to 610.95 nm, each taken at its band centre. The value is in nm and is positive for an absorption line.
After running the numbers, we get -0.17 nm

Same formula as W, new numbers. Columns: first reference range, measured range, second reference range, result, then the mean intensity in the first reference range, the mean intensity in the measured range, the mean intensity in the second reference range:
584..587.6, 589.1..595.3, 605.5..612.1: 0.08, 29.4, 29.2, 30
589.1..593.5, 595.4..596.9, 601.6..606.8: -0.06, 28.7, 30.2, 29.7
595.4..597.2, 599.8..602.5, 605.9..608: 0.23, 29.7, 27.9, 31.5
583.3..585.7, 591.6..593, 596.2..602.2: -0.03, 30.4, 30.3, 29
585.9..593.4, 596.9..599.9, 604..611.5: -0.13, 28.4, 30.4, 29.9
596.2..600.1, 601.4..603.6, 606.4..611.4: 0.09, 30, 28.6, 29.7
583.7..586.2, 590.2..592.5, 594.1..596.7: 0.07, 30.1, 29.4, 30.4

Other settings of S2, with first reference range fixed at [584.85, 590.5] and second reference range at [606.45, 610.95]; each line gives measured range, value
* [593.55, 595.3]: -0.07 mag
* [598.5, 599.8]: -0.06 mag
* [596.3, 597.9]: 0.01 mag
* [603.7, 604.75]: 0.00 mag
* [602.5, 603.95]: 0.02 mag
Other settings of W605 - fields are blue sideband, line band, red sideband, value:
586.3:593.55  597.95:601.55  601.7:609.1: -0.02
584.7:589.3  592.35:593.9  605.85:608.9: -0.01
